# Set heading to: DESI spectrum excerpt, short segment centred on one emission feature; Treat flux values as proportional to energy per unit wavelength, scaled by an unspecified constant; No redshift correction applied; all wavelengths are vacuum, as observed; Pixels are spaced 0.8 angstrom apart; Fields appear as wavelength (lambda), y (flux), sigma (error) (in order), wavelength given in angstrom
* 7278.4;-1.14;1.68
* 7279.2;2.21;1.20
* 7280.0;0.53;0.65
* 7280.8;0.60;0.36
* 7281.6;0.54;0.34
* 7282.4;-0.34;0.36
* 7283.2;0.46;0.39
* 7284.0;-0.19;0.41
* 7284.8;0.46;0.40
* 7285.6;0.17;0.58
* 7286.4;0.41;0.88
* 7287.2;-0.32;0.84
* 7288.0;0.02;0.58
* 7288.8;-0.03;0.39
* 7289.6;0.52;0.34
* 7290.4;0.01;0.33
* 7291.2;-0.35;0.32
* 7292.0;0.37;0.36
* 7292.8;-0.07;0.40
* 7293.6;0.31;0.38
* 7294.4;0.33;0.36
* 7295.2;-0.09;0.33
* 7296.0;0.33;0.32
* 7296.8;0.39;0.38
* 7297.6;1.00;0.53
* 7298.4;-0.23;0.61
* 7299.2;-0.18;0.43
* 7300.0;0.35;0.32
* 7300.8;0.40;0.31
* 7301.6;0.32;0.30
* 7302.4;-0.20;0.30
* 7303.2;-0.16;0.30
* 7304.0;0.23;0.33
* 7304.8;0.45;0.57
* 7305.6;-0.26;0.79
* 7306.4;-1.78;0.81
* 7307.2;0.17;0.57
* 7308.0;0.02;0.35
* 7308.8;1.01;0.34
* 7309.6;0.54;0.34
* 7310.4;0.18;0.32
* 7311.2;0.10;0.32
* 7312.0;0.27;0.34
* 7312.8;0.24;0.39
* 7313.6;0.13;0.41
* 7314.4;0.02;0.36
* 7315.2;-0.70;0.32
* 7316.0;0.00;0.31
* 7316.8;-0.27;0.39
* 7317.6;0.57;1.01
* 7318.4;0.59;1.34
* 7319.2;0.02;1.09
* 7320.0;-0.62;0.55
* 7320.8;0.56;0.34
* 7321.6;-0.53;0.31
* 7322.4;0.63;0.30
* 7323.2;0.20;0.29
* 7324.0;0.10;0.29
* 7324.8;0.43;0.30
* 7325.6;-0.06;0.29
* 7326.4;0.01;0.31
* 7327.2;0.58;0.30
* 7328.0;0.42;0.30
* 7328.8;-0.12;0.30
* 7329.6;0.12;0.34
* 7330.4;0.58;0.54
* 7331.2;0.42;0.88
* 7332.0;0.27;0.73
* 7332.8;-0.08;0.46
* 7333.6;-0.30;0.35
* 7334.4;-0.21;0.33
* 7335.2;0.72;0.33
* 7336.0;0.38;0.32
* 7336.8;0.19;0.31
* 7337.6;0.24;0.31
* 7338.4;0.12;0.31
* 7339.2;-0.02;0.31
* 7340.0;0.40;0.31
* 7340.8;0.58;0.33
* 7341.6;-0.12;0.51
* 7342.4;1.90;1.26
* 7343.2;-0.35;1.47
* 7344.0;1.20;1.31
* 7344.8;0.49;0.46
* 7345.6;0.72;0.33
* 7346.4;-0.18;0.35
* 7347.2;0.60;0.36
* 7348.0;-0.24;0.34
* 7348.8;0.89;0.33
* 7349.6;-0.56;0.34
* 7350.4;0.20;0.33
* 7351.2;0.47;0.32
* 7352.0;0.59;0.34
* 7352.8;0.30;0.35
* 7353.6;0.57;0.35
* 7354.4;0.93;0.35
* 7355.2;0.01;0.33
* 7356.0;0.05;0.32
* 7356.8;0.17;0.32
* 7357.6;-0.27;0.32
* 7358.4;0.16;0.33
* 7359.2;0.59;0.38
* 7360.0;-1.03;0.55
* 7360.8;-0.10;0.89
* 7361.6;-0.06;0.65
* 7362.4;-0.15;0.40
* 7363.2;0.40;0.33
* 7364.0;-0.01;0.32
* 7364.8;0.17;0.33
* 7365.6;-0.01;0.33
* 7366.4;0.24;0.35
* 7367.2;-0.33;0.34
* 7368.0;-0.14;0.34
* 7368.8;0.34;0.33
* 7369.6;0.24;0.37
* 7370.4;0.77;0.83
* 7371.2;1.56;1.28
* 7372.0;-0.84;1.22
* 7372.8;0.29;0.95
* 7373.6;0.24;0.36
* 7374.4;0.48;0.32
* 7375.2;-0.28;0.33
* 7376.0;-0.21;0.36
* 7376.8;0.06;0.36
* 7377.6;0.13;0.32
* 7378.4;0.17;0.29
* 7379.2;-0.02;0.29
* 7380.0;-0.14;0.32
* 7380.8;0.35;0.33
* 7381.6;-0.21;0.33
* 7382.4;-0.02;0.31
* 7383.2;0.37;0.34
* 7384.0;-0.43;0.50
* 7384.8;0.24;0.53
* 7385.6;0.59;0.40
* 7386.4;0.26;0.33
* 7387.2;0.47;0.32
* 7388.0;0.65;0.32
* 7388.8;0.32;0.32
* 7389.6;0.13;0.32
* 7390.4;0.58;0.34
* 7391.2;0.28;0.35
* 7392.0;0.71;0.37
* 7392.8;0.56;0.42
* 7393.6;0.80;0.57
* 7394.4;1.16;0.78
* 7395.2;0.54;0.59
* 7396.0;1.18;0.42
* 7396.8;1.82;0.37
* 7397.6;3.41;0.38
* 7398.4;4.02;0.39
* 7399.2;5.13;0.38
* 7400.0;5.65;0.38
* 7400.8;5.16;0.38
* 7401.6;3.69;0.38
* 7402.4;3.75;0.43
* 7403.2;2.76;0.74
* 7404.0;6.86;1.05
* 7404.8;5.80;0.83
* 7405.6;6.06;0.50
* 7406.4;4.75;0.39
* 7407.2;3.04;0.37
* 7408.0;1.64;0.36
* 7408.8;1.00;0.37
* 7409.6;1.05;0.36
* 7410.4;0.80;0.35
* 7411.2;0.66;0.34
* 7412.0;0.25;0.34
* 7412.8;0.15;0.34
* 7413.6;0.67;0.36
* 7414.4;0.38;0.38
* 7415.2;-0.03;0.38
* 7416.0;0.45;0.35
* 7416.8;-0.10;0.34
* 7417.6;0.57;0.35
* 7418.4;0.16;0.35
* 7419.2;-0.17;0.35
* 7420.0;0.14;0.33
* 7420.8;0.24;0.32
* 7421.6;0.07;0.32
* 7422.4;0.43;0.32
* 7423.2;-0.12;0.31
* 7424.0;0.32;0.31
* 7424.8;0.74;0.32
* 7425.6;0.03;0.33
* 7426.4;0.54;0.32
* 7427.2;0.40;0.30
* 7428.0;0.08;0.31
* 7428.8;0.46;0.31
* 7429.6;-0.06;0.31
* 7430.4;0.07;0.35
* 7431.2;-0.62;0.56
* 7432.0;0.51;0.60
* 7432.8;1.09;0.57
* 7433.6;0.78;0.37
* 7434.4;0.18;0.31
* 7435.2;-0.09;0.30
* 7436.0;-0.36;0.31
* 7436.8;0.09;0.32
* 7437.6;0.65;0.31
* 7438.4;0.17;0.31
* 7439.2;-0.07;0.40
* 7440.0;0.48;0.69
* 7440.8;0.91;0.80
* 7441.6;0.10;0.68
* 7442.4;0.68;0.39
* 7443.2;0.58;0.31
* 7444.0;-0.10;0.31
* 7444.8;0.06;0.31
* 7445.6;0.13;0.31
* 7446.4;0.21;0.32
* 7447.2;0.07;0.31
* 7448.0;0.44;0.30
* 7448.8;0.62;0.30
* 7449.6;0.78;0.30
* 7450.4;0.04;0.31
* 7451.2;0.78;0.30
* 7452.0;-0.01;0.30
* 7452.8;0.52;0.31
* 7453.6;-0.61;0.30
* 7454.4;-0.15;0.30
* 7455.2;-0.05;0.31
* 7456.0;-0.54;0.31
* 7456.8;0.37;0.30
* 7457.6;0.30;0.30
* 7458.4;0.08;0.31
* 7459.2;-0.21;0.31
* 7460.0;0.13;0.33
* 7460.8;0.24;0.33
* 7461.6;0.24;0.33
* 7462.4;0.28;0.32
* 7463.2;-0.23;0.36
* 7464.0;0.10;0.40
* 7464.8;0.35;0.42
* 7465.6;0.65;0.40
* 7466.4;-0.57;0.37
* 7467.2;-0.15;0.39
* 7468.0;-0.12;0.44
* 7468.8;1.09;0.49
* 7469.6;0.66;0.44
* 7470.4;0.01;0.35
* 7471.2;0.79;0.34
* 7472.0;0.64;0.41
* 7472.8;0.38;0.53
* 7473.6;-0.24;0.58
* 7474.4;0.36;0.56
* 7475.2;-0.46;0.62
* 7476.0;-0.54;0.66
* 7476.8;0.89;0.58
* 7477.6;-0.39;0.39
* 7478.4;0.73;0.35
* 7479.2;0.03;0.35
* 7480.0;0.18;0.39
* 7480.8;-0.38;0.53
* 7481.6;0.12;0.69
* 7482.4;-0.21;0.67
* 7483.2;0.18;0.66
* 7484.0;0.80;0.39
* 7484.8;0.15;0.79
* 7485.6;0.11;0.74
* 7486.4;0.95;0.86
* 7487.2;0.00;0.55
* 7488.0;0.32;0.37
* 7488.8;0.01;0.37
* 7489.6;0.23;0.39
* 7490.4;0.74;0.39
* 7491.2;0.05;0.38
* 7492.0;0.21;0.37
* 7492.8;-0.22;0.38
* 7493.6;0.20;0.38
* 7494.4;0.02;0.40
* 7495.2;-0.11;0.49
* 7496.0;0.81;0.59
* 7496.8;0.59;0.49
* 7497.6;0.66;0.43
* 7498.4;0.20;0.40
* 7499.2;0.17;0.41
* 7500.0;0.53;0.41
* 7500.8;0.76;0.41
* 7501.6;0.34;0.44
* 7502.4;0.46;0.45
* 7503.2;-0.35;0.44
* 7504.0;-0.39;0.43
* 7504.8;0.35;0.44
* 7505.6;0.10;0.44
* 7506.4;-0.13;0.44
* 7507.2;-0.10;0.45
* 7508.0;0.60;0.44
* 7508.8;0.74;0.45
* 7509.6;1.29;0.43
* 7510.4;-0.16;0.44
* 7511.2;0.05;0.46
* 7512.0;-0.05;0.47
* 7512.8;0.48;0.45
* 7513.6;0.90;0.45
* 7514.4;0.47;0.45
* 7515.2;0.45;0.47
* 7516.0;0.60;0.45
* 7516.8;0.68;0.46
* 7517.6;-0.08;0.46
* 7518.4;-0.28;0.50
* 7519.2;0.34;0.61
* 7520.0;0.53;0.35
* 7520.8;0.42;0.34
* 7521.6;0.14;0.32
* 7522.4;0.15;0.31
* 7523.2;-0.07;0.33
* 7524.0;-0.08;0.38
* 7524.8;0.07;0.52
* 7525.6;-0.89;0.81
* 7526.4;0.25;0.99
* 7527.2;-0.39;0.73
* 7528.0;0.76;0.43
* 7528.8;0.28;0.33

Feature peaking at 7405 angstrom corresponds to [O II]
